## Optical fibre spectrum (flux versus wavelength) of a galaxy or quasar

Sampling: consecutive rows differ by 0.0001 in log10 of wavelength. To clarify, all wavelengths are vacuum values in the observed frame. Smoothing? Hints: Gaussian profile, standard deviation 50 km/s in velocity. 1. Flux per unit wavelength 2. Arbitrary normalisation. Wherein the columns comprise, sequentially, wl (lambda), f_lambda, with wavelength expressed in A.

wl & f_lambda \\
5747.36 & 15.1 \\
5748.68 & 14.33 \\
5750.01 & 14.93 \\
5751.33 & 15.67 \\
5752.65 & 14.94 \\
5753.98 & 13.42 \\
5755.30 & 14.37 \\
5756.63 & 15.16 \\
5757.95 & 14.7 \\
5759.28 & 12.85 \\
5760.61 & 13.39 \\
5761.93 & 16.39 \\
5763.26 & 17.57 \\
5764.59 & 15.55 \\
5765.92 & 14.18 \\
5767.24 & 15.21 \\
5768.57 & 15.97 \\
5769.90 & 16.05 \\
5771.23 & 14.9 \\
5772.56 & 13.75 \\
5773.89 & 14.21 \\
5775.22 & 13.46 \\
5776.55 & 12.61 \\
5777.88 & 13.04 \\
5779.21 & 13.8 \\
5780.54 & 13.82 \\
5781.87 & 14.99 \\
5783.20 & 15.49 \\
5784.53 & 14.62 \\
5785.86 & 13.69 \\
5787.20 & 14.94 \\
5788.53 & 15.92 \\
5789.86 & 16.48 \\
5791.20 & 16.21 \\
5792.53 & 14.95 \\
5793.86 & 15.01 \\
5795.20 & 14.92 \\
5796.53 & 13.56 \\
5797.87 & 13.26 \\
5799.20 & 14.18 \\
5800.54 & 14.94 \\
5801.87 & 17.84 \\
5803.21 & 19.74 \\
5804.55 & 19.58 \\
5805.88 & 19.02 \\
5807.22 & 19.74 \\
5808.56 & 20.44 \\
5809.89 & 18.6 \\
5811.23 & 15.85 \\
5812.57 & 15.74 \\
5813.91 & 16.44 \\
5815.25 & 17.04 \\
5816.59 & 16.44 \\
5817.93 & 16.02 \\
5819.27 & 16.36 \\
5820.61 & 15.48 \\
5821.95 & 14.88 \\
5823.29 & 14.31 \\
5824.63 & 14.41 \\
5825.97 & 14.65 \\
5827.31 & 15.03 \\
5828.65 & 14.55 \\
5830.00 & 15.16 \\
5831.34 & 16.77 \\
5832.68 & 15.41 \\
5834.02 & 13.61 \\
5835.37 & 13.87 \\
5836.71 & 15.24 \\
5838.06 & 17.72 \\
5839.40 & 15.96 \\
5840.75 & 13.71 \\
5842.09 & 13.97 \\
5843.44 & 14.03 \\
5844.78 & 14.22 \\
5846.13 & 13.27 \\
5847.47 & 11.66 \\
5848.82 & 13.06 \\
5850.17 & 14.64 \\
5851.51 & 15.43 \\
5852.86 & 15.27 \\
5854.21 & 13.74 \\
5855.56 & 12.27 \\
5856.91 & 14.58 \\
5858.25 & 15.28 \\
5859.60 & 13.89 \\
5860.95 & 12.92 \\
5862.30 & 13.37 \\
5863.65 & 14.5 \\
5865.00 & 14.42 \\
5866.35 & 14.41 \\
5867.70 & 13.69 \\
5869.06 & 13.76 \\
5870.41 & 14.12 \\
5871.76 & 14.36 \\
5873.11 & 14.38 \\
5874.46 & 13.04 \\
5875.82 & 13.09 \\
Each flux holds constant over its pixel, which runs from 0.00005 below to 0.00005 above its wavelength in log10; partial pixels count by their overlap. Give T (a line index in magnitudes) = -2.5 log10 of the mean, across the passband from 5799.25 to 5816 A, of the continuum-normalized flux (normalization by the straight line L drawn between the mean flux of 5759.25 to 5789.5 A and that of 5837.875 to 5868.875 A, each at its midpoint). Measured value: -0.22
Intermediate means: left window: 14.7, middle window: 17.8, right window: 14.1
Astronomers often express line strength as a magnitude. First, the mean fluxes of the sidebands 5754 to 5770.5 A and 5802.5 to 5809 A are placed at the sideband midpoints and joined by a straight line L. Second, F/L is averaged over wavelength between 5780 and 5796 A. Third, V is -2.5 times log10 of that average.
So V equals 0.177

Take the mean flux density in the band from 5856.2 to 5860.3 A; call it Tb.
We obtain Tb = 14.6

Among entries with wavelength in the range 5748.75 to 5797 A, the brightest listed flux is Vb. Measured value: 17.57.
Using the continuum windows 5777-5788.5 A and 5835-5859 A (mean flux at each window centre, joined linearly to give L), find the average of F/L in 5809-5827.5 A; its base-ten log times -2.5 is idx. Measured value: -0.110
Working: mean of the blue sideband 14.4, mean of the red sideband 14.3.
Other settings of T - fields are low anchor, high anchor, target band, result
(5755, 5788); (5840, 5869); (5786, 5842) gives -0.12 mag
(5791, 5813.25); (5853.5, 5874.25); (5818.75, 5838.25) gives 0.03 mag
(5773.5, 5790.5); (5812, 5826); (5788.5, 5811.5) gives -0.12 mag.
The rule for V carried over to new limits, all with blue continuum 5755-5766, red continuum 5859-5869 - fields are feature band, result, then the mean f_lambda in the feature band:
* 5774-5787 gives 0.06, 14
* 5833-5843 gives -0.05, 14.9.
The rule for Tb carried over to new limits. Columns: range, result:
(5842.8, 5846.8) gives 13.9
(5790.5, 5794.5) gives 15.4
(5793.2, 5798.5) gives 14.2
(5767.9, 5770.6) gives 16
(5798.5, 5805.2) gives 17.2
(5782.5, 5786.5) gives 14.6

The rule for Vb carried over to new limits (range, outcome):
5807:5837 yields 20.44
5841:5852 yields 15.43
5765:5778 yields 16.05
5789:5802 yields 17.84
